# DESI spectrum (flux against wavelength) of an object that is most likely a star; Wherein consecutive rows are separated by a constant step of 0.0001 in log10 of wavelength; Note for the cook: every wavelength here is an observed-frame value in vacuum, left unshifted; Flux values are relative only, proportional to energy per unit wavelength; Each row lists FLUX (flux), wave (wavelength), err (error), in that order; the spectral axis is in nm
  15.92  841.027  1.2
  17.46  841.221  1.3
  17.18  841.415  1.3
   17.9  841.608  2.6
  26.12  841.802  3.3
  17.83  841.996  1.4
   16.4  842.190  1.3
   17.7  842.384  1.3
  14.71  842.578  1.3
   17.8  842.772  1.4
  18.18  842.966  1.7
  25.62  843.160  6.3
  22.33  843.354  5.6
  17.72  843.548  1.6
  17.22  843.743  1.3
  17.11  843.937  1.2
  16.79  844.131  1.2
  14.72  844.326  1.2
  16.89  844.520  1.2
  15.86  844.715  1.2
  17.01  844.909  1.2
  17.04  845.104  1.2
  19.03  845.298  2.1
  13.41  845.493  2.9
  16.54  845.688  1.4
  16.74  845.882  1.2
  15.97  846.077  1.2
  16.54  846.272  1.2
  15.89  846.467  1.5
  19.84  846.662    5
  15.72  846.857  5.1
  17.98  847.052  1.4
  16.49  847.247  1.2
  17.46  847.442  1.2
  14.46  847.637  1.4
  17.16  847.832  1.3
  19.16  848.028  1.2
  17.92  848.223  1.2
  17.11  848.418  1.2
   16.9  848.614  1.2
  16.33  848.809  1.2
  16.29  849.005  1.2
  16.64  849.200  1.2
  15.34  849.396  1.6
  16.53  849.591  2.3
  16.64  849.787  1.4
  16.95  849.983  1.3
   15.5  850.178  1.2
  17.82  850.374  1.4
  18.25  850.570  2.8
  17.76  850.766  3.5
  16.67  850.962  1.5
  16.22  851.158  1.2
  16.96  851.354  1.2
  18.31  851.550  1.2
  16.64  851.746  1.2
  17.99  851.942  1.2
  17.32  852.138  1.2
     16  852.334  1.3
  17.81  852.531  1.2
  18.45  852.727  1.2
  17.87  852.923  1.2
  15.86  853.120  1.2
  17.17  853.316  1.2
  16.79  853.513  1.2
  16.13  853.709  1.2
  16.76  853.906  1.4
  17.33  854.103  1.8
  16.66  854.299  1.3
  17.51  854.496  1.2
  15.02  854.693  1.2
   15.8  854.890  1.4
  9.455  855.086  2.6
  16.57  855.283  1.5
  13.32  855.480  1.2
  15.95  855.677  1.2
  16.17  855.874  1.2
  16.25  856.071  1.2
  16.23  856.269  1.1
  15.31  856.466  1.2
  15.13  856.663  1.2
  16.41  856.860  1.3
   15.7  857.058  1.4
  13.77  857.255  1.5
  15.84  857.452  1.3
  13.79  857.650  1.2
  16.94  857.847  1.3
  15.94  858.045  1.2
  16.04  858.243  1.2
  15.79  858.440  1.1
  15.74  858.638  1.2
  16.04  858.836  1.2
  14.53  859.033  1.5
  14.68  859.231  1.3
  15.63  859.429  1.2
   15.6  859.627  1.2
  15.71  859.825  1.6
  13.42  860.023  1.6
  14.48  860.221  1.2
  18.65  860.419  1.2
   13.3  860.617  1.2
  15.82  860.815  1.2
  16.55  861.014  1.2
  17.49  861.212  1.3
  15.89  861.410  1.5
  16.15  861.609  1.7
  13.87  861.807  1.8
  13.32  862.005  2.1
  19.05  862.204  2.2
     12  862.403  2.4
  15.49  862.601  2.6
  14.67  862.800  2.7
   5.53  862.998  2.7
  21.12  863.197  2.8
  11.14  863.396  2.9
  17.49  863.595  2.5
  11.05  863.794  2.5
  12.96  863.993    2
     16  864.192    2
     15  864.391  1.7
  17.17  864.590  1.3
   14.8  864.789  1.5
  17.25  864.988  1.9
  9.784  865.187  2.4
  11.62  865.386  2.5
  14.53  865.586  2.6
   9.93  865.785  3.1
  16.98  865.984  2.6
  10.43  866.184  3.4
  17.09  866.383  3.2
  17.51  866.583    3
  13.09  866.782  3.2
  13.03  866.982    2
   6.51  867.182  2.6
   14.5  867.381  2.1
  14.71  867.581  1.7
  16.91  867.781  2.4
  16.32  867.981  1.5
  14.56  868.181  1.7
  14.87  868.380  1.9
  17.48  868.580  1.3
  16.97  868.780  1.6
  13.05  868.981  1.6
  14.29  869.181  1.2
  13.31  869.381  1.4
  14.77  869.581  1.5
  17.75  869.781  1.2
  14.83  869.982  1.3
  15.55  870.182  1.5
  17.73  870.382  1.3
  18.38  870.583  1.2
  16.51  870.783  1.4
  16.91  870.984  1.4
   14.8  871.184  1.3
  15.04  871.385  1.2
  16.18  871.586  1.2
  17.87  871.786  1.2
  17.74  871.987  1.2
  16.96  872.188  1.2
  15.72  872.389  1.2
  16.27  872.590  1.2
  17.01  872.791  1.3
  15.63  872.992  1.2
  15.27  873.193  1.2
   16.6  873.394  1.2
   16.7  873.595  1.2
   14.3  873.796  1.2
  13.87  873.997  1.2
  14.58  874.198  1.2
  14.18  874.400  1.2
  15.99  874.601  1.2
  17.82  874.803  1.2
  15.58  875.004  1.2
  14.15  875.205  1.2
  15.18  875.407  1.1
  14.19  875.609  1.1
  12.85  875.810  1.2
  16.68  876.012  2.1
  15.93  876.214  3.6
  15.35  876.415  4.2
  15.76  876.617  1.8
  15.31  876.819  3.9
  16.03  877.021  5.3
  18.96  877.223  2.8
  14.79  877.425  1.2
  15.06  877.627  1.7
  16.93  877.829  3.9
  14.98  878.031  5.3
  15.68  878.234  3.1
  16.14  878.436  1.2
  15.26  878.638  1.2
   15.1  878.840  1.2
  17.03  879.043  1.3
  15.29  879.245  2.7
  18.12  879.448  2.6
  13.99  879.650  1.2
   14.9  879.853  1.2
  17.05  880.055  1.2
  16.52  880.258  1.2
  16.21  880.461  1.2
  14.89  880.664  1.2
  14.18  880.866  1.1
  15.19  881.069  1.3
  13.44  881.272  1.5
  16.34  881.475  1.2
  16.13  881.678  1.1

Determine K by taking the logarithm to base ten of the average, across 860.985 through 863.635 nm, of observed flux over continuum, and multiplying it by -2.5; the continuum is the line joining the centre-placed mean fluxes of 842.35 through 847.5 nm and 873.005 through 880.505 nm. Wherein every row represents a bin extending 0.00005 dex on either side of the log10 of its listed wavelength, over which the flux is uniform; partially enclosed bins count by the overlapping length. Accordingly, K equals 0.106 mag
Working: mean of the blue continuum 17.3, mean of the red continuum 15.6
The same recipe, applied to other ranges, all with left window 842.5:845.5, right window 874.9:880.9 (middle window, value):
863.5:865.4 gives 0.14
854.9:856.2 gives 0.16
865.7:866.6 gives 0.16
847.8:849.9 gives 0.03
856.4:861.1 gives 0.09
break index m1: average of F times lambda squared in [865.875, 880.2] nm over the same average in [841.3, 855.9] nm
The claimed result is 0.97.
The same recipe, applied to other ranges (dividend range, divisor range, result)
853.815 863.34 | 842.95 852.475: 0.92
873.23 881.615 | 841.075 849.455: 0.96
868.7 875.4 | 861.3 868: 1.13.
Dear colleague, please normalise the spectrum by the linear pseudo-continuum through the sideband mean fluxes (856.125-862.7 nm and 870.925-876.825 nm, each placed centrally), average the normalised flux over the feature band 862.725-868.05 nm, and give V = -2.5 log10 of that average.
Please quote 0.12 mag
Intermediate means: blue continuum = 15.5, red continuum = 15.7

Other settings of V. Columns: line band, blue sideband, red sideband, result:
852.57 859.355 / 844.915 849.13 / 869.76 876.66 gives 0.05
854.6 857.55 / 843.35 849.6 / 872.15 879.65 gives 0.09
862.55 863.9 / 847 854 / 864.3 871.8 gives 0.13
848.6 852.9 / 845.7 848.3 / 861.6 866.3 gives -0.04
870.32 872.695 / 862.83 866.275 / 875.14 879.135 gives -0.13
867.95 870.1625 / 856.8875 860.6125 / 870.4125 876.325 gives 0.03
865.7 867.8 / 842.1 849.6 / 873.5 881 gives 0.18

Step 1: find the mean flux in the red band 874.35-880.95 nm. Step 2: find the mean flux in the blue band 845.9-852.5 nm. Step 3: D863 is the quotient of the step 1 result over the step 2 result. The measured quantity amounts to 0.92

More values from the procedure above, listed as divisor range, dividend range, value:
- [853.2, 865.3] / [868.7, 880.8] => 1.03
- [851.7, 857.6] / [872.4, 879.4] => 0.97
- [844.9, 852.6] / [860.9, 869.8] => 0.86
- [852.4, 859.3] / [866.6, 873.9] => 0.98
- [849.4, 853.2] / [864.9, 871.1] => 0.86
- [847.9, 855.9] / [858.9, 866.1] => 0.88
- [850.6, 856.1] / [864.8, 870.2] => 0.87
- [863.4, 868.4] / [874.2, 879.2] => 1.11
